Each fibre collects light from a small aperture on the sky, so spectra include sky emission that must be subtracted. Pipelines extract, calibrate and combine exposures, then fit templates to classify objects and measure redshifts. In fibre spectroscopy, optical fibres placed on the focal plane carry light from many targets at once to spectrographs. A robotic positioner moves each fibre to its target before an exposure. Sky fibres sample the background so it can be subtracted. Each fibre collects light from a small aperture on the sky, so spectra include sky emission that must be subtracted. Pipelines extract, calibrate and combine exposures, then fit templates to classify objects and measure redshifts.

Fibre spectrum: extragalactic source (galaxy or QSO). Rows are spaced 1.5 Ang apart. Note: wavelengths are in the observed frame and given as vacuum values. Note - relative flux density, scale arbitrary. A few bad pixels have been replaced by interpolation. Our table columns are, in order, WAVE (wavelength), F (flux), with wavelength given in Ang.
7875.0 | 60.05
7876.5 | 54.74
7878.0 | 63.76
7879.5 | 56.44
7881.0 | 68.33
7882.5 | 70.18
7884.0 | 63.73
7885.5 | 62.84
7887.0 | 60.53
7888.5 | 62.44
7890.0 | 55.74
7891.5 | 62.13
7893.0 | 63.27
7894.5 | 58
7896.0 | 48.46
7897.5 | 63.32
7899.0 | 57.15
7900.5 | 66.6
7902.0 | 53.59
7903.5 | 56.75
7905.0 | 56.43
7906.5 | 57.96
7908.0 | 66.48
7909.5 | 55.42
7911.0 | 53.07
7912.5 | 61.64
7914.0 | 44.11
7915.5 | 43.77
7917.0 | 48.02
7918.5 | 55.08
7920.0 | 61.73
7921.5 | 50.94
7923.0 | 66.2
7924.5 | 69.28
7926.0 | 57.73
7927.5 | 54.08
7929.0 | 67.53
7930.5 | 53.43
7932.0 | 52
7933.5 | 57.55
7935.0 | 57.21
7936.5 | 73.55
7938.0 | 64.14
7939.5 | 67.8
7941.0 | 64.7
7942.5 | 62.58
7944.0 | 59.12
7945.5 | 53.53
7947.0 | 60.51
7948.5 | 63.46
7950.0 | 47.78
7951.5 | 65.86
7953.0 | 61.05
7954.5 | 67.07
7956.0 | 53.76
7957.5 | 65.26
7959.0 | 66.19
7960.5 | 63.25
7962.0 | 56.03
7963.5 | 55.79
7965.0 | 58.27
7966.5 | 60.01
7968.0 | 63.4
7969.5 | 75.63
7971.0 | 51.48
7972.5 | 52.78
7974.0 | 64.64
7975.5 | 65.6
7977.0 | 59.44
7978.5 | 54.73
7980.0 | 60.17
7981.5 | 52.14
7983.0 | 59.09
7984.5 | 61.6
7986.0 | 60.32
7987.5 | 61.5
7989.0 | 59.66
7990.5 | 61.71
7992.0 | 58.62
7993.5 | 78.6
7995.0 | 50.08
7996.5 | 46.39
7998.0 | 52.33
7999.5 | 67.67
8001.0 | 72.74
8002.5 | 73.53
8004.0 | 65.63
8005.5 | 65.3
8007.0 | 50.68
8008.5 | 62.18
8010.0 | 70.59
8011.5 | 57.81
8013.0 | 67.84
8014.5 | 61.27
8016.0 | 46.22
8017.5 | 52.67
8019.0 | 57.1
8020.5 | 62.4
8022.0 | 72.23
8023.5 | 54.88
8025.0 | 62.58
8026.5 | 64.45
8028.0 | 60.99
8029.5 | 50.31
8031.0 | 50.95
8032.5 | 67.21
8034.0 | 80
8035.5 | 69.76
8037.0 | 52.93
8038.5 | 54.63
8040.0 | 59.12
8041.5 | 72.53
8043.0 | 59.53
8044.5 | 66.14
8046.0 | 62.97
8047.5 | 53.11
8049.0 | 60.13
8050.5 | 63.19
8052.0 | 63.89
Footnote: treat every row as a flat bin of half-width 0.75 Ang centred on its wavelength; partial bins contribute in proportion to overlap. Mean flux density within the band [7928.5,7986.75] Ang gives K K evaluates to 60.4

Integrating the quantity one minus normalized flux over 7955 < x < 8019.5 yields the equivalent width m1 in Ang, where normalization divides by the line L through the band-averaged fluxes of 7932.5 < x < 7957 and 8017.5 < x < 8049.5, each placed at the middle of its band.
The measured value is 0.8 Ang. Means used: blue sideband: 61.2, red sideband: 61.4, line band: 60.5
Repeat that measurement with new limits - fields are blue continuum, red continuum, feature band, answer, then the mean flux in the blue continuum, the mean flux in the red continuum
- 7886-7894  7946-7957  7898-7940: 1.5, 60.8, 59.9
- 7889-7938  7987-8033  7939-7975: -1.0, 57.9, 60.8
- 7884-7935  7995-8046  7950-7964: -0.4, 57.8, 61.4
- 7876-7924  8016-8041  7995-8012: -0.5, 58.5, 60.4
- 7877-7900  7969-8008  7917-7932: 0.6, 61.1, 60.8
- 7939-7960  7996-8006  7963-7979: 0.5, 61.3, 63.7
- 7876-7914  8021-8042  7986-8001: 0.3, 59.7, 62.2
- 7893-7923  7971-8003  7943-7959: -0.5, 56.2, 60.3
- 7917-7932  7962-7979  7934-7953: -0.8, 58.6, 60.1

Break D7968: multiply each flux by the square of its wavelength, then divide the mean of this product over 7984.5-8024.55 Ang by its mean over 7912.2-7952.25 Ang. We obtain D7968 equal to 1.06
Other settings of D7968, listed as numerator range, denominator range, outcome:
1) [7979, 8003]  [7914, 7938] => 1.07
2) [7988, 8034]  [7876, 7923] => 1.08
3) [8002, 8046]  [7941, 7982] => 1.04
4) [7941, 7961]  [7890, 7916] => 1.08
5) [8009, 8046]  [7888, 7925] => 1.10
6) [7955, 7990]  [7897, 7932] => 1.07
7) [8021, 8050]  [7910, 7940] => 1.10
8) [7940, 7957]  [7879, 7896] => 0.99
